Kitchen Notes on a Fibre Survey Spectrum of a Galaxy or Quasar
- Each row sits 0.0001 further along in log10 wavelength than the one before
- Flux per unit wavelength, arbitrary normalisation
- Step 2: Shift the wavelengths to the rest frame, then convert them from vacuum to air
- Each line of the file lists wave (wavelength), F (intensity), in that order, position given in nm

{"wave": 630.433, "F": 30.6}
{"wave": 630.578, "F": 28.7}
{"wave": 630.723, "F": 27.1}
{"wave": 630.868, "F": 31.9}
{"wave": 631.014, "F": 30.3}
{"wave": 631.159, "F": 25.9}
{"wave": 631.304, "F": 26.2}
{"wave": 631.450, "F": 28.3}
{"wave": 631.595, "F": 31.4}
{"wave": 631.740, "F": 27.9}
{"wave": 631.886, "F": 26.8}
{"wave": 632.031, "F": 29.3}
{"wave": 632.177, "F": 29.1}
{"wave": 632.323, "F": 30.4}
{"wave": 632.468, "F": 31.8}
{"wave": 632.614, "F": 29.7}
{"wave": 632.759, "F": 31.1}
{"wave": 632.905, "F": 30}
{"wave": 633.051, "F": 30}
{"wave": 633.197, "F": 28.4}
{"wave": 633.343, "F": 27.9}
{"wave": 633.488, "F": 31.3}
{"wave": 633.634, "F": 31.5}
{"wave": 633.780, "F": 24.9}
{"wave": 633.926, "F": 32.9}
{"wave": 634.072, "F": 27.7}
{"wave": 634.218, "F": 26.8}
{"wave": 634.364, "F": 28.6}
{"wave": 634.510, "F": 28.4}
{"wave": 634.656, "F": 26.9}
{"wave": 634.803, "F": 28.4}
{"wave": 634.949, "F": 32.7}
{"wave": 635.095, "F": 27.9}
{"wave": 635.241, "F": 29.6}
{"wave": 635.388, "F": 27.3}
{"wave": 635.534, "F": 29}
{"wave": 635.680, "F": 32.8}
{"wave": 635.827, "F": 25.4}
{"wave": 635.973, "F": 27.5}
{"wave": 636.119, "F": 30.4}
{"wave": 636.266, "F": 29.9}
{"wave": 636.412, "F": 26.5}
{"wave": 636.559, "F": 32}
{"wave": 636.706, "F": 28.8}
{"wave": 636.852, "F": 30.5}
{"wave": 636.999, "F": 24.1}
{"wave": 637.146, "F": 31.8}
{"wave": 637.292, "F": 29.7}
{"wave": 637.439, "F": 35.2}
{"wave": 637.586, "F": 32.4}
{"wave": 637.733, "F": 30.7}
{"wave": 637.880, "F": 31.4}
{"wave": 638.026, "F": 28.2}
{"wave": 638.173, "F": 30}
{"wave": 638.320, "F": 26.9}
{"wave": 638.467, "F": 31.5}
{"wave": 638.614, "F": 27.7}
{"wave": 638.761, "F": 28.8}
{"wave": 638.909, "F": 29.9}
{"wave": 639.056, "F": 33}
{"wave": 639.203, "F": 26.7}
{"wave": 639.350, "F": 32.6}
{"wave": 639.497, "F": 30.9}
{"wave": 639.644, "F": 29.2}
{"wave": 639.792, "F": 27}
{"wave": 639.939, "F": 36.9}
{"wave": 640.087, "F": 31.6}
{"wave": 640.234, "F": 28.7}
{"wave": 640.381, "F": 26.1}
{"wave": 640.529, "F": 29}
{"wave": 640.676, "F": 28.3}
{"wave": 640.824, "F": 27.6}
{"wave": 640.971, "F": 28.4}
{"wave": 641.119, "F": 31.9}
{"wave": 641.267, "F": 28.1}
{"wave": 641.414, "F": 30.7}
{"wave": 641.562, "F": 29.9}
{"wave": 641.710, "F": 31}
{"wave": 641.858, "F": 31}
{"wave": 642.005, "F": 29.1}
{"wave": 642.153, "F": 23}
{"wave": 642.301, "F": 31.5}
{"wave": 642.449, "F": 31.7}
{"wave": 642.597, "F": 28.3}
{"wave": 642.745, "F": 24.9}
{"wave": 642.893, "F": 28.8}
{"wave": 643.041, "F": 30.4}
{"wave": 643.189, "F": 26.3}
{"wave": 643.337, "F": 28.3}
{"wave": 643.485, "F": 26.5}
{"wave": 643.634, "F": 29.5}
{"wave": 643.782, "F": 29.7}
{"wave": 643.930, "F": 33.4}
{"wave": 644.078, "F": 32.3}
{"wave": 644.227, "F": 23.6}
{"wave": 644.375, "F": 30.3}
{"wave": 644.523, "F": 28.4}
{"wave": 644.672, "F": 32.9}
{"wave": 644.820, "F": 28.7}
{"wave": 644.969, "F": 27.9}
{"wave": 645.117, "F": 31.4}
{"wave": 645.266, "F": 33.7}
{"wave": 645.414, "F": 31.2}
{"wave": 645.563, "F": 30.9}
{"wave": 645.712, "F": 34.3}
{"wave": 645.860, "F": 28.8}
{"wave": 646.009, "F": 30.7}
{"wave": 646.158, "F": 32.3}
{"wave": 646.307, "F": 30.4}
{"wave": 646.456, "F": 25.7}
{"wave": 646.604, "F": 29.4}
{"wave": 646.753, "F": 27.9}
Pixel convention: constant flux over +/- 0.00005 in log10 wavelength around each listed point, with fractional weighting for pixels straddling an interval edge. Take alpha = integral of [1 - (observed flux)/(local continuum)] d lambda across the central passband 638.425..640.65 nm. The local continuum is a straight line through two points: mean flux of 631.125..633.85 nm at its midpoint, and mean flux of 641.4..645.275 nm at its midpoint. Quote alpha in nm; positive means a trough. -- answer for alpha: -0.05 nm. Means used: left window 29.1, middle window 29.9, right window 29.3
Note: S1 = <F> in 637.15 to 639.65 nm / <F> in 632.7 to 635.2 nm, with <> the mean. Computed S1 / 1.04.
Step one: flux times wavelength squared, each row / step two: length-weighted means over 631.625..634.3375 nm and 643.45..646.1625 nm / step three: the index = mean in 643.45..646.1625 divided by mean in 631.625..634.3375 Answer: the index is 1.1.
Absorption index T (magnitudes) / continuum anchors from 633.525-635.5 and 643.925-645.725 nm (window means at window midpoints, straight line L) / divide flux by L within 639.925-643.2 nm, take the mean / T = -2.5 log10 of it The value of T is 0.03 mag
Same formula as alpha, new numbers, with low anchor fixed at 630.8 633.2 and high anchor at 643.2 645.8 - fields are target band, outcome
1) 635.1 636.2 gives 0.03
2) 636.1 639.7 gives -0.03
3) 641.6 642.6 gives 0.02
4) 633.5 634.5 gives 0.02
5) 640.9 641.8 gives 0.00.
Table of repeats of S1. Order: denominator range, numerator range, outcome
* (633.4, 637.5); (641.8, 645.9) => 1.01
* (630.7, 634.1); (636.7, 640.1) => 1.03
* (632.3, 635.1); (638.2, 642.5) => 1.01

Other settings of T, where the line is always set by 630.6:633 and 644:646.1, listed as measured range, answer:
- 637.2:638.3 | -0.042 mag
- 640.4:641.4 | 0.043 mag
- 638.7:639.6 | -0.016 mag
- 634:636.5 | 0.034 mag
